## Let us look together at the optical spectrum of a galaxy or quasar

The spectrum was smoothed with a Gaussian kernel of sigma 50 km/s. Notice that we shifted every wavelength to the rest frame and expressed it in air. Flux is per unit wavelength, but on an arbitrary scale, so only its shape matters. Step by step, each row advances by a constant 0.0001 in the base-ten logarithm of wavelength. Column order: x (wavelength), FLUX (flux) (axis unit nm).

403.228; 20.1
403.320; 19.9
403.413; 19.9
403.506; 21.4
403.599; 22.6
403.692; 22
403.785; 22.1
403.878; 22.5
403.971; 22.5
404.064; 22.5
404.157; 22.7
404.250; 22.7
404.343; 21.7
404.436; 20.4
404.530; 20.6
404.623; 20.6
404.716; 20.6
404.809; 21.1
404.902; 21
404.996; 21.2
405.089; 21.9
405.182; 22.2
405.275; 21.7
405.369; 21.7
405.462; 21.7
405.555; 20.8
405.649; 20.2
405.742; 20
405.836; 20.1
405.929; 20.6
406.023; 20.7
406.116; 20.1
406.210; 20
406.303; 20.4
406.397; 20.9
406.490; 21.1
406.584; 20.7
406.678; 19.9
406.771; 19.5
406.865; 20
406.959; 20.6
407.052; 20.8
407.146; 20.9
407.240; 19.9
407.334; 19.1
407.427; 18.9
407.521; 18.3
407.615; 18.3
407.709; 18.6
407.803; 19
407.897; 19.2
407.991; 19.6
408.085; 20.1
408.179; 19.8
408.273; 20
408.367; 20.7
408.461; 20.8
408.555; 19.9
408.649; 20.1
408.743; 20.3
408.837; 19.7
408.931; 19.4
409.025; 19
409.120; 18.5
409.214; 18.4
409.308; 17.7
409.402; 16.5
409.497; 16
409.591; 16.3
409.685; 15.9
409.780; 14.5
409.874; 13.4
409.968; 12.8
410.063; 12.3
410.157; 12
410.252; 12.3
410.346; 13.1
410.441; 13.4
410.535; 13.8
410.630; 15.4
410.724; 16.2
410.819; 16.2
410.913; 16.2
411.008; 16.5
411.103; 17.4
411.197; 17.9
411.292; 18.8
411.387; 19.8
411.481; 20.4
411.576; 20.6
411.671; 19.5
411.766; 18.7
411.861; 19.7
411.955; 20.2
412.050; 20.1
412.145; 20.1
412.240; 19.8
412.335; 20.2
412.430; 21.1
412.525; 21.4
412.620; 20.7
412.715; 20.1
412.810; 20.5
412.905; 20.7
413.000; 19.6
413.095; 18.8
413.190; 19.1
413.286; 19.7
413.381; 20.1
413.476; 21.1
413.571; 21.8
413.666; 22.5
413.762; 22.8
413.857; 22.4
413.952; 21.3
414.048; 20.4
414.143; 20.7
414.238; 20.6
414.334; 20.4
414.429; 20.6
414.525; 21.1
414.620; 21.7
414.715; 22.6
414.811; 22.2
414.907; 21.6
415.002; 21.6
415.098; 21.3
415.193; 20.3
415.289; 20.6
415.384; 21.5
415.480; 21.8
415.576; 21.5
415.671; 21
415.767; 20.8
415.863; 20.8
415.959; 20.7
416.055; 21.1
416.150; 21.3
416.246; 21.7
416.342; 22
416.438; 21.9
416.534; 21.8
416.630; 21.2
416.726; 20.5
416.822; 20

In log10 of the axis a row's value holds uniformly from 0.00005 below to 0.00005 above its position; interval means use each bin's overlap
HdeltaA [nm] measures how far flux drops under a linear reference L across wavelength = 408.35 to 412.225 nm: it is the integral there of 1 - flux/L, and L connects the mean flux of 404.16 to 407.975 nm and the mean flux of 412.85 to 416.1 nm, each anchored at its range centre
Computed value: 0.638 nm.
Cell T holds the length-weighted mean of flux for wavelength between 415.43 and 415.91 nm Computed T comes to 21.2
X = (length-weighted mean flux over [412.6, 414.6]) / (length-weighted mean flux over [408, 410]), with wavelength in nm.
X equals 1.1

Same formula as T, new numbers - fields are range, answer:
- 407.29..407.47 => 19.1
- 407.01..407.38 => 20.1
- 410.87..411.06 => 16.3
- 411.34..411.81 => 19.8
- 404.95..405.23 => 21.8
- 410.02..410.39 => 12.4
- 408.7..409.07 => 19.6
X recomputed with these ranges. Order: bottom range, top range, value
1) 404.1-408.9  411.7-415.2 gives 1.02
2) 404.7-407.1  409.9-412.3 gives 0.82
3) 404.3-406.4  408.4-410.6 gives 0.78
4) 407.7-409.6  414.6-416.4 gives 1.12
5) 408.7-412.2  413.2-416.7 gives 1.25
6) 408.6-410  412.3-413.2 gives 1.17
